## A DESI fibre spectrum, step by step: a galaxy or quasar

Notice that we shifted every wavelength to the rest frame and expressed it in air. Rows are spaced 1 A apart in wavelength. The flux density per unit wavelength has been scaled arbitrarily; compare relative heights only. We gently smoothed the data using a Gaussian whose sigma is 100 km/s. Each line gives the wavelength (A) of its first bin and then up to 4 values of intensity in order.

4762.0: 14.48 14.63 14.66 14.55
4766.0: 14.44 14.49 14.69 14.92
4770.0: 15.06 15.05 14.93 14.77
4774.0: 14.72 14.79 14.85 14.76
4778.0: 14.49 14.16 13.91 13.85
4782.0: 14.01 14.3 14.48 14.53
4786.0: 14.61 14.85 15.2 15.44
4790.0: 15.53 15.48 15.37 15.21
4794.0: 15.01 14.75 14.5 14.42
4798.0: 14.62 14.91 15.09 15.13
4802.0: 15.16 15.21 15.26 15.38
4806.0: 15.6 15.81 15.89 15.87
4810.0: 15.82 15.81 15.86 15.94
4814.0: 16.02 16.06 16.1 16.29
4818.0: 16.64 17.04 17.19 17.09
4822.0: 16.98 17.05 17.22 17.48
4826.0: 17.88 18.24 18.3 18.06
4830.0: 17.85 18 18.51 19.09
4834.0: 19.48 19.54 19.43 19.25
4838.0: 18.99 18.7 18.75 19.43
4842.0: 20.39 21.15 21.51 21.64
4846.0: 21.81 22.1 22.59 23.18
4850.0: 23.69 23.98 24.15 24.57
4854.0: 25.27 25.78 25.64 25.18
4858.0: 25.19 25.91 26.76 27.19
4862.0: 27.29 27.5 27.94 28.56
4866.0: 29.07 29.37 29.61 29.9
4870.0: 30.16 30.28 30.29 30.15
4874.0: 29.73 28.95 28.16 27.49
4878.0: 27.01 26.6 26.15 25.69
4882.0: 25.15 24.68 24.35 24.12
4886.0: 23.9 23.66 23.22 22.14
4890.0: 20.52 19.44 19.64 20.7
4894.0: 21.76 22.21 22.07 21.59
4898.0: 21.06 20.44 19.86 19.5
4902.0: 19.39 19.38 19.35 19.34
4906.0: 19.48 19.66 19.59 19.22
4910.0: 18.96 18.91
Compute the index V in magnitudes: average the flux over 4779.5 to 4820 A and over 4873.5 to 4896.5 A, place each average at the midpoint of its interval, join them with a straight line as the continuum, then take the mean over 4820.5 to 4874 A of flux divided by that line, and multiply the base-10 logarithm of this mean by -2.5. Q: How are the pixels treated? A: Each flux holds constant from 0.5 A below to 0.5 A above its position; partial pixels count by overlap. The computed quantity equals -0.13 mag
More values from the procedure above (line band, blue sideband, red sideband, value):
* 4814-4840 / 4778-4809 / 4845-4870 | 0.16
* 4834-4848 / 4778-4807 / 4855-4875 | 0.17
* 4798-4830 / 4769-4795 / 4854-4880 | 0.20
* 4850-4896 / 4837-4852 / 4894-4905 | -0.23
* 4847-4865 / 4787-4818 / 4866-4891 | -0.09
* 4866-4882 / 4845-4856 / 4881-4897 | -0.23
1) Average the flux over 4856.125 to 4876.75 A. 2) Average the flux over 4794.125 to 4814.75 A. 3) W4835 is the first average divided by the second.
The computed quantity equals 1.84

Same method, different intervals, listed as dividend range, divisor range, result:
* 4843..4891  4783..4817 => 1.69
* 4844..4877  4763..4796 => 1.80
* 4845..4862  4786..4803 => 1.63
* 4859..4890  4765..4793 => 1.84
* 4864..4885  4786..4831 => 1.75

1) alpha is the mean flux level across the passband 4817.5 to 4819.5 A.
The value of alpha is 16.8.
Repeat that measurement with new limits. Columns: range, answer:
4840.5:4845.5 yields 20.8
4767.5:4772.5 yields 14.9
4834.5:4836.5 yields 19.5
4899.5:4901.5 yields 19.7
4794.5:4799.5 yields 14.6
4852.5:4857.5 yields 25.3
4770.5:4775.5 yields 14.9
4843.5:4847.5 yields 21.8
